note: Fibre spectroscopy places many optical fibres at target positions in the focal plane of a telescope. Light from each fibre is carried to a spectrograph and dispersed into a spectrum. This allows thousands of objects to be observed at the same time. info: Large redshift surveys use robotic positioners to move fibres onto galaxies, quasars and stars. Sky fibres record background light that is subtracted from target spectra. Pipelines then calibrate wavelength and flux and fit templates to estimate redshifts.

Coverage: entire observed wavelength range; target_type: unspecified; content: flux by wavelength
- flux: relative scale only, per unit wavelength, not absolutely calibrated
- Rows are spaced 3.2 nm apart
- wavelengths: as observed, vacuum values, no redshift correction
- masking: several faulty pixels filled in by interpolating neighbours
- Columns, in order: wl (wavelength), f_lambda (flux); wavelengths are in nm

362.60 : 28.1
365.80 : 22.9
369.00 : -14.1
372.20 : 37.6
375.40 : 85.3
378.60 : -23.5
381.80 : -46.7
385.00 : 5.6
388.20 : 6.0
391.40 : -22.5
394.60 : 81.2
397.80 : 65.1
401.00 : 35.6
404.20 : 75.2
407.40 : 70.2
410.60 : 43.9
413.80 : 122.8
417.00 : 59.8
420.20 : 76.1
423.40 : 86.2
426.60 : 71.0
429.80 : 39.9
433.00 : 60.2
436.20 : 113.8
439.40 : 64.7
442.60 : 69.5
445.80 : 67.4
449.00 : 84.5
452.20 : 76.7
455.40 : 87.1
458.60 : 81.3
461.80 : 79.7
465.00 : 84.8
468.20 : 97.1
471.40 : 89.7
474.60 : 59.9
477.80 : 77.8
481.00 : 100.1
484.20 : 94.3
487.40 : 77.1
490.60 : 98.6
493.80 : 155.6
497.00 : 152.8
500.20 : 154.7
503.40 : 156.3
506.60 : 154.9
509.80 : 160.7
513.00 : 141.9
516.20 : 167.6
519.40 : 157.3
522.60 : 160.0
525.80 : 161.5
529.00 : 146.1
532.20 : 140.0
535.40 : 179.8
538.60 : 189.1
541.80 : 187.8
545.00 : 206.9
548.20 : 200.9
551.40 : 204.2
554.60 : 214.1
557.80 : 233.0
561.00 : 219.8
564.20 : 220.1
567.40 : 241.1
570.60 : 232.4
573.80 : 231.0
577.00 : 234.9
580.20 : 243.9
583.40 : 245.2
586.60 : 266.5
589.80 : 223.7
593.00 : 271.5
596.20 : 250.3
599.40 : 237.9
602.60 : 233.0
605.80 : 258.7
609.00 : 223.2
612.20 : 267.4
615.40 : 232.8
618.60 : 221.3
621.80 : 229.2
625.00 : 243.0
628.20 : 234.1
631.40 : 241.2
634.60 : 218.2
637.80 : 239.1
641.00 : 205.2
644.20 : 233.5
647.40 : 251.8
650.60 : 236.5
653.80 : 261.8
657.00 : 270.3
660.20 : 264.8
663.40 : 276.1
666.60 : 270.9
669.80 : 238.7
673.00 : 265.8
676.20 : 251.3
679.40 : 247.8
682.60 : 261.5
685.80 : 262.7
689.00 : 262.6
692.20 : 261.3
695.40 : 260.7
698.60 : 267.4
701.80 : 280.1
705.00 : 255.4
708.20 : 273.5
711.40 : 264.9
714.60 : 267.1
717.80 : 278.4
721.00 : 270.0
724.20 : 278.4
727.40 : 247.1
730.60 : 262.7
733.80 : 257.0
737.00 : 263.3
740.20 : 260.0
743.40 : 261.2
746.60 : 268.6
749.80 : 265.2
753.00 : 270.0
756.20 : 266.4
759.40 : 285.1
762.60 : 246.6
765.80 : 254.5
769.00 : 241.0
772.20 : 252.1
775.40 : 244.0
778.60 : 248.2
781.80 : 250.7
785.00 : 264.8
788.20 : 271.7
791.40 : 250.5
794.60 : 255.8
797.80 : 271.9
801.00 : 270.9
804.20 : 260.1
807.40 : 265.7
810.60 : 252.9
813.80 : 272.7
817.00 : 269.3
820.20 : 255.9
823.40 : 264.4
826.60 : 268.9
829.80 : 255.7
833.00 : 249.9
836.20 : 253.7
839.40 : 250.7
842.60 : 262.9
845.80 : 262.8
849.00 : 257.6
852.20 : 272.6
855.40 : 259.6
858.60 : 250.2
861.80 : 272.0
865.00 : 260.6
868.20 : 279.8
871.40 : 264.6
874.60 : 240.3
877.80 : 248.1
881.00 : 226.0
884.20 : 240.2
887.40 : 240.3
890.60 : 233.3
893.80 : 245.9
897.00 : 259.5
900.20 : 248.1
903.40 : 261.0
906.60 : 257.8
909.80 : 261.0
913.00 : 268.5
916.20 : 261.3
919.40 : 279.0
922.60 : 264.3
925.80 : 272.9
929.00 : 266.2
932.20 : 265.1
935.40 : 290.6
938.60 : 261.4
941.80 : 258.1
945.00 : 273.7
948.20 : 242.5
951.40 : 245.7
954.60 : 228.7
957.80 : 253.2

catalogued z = 0.236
